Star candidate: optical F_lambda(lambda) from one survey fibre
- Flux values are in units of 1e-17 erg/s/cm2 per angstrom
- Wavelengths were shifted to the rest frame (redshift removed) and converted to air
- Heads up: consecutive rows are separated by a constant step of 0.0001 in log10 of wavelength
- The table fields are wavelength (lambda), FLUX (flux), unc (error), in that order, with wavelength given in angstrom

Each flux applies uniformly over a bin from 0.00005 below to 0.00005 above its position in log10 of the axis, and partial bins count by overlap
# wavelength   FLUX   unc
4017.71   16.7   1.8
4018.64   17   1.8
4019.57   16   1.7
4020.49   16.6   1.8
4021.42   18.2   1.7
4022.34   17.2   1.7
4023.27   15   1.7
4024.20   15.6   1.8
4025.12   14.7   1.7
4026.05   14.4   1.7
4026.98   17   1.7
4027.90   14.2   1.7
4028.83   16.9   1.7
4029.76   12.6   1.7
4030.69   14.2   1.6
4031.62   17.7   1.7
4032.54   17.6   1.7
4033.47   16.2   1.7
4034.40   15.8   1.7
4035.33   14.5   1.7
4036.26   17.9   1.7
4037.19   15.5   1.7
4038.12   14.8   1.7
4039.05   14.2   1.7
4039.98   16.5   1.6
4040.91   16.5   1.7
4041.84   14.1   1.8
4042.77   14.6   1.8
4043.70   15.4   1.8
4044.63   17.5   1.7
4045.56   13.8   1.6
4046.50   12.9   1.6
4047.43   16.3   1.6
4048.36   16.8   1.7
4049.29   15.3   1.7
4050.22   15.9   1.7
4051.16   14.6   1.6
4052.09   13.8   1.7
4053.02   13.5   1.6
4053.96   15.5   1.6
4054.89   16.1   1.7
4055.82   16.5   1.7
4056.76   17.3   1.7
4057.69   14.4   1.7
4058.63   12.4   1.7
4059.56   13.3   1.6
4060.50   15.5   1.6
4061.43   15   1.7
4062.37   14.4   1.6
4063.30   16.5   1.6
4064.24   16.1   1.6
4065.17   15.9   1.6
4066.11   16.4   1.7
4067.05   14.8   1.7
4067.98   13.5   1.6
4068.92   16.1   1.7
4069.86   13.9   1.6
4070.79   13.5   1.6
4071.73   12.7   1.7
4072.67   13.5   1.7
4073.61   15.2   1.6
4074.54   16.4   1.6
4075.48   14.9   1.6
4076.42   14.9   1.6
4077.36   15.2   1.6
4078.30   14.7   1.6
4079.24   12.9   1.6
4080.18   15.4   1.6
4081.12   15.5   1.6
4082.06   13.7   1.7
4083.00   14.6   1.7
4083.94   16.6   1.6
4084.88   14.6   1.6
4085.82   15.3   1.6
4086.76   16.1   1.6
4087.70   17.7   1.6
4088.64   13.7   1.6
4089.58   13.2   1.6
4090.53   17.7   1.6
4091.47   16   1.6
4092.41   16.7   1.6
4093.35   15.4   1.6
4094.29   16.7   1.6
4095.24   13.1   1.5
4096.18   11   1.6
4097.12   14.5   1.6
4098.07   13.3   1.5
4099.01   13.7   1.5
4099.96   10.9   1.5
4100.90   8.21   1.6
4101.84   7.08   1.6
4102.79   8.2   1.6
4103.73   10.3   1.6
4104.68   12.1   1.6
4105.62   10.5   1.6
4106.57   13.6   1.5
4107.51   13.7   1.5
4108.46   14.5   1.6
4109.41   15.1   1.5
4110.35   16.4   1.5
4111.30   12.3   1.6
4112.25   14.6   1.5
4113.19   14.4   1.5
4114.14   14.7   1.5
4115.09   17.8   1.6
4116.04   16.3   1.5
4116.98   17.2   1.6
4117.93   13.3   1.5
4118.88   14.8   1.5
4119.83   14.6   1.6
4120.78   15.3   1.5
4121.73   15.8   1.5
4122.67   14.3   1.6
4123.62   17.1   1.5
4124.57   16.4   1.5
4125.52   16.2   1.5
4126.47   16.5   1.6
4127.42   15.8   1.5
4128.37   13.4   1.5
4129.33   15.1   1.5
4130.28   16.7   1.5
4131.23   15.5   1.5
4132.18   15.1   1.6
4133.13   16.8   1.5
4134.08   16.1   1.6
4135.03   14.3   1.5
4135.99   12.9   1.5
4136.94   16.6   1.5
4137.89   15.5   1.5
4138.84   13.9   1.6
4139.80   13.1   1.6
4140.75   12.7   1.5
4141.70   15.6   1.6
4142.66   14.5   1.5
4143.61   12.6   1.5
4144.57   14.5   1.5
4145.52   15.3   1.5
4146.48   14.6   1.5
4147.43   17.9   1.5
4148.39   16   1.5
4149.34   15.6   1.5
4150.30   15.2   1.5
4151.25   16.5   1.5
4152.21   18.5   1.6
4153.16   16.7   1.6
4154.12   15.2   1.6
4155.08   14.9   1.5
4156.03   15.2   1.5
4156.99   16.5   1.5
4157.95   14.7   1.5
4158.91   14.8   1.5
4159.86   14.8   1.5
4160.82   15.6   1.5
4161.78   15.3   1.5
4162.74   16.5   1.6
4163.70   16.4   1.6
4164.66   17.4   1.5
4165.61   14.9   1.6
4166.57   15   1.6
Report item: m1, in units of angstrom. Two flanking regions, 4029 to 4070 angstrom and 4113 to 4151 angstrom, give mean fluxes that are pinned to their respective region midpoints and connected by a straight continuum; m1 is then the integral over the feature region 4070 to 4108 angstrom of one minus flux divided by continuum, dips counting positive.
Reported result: 3.6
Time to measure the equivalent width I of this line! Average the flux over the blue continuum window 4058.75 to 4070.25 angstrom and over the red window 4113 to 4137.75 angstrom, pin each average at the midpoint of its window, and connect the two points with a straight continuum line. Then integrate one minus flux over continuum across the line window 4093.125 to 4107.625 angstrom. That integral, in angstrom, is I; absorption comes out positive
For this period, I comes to 3.2 angstrom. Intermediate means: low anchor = 15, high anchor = 15.5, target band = 11.9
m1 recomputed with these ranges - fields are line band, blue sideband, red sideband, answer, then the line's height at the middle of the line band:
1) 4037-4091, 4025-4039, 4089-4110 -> -2.7 angstrom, 14.4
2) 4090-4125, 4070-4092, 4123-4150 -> 2.5 angstrom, 15.1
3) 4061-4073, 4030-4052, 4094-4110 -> -0.6 angstrom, 14.1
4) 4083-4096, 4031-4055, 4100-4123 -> -1.2 angstrom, 14.1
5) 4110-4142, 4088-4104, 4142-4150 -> -2.1 angstrom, 14.3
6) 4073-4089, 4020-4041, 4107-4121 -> 0.2 angstrom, 15.3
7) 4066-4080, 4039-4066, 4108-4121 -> 0.6 angstrom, 15.2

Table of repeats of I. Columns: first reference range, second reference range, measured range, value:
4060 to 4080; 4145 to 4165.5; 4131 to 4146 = 1.0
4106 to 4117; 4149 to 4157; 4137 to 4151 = 0.8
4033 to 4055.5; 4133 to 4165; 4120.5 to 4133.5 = -0.3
